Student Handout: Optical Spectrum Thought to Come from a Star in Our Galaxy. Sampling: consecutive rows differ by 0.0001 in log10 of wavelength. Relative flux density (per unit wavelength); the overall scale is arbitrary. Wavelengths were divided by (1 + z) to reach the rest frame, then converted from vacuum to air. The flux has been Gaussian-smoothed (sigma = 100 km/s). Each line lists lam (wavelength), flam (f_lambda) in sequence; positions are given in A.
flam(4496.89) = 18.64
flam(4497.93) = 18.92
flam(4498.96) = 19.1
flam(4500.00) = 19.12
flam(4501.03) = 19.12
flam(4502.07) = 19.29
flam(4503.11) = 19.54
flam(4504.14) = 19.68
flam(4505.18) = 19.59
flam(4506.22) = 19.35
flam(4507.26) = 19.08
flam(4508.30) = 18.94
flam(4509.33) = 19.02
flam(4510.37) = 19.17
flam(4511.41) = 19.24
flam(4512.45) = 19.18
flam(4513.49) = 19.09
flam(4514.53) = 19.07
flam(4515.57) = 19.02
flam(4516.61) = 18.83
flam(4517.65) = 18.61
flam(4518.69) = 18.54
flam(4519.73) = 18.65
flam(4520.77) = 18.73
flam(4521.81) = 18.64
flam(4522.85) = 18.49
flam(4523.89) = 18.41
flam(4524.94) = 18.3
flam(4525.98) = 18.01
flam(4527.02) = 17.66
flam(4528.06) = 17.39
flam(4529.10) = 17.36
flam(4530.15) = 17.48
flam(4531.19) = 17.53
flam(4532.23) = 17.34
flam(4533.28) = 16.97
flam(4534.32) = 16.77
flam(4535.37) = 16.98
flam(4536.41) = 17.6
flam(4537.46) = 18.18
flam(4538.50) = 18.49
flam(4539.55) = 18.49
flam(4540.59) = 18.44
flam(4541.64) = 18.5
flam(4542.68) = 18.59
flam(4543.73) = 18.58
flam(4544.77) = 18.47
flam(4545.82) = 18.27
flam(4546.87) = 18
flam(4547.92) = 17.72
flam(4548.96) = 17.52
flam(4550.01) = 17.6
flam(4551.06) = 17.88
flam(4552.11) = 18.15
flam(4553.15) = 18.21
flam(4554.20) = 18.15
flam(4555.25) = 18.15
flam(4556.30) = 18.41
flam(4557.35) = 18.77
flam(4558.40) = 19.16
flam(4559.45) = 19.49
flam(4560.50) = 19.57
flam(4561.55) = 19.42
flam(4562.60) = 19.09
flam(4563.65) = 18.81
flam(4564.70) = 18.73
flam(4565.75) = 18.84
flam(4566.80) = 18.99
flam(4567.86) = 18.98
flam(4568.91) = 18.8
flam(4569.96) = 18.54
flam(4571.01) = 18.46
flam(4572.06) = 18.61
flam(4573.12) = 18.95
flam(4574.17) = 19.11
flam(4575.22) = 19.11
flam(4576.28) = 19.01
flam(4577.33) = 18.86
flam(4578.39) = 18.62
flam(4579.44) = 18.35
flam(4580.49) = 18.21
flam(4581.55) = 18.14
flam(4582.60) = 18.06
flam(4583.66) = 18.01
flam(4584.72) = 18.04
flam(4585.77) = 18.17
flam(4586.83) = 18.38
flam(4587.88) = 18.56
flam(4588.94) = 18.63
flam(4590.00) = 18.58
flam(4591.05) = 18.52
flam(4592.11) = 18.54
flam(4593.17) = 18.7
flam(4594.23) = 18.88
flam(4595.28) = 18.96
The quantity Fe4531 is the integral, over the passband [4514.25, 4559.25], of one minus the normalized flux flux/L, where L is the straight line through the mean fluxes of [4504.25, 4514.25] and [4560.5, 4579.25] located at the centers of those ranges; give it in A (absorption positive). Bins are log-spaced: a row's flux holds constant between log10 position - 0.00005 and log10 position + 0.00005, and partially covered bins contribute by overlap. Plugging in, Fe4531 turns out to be 2.1 A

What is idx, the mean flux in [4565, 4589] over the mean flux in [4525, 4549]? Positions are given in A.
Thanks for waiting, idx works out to 1.04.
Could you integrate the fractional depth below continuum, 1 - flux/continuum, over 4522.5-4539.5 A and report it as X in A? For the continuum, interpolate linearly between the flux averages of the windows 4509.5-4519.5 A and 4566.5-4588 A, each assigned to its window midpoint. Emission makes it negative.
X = 1.0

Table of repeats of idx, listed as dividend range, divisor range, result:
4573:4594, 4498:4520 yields 0.97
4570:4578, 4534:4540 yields 1.06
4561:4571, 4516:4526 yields 1.02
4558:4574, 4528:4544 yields 1.07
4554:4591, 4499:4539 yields 1.01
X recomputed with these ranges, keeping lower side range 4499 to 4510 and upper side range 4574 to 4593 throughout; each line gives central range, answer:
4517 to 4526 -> 0.27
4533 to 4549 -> 0.76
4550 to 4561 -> 0.13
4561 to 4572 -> -0.12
